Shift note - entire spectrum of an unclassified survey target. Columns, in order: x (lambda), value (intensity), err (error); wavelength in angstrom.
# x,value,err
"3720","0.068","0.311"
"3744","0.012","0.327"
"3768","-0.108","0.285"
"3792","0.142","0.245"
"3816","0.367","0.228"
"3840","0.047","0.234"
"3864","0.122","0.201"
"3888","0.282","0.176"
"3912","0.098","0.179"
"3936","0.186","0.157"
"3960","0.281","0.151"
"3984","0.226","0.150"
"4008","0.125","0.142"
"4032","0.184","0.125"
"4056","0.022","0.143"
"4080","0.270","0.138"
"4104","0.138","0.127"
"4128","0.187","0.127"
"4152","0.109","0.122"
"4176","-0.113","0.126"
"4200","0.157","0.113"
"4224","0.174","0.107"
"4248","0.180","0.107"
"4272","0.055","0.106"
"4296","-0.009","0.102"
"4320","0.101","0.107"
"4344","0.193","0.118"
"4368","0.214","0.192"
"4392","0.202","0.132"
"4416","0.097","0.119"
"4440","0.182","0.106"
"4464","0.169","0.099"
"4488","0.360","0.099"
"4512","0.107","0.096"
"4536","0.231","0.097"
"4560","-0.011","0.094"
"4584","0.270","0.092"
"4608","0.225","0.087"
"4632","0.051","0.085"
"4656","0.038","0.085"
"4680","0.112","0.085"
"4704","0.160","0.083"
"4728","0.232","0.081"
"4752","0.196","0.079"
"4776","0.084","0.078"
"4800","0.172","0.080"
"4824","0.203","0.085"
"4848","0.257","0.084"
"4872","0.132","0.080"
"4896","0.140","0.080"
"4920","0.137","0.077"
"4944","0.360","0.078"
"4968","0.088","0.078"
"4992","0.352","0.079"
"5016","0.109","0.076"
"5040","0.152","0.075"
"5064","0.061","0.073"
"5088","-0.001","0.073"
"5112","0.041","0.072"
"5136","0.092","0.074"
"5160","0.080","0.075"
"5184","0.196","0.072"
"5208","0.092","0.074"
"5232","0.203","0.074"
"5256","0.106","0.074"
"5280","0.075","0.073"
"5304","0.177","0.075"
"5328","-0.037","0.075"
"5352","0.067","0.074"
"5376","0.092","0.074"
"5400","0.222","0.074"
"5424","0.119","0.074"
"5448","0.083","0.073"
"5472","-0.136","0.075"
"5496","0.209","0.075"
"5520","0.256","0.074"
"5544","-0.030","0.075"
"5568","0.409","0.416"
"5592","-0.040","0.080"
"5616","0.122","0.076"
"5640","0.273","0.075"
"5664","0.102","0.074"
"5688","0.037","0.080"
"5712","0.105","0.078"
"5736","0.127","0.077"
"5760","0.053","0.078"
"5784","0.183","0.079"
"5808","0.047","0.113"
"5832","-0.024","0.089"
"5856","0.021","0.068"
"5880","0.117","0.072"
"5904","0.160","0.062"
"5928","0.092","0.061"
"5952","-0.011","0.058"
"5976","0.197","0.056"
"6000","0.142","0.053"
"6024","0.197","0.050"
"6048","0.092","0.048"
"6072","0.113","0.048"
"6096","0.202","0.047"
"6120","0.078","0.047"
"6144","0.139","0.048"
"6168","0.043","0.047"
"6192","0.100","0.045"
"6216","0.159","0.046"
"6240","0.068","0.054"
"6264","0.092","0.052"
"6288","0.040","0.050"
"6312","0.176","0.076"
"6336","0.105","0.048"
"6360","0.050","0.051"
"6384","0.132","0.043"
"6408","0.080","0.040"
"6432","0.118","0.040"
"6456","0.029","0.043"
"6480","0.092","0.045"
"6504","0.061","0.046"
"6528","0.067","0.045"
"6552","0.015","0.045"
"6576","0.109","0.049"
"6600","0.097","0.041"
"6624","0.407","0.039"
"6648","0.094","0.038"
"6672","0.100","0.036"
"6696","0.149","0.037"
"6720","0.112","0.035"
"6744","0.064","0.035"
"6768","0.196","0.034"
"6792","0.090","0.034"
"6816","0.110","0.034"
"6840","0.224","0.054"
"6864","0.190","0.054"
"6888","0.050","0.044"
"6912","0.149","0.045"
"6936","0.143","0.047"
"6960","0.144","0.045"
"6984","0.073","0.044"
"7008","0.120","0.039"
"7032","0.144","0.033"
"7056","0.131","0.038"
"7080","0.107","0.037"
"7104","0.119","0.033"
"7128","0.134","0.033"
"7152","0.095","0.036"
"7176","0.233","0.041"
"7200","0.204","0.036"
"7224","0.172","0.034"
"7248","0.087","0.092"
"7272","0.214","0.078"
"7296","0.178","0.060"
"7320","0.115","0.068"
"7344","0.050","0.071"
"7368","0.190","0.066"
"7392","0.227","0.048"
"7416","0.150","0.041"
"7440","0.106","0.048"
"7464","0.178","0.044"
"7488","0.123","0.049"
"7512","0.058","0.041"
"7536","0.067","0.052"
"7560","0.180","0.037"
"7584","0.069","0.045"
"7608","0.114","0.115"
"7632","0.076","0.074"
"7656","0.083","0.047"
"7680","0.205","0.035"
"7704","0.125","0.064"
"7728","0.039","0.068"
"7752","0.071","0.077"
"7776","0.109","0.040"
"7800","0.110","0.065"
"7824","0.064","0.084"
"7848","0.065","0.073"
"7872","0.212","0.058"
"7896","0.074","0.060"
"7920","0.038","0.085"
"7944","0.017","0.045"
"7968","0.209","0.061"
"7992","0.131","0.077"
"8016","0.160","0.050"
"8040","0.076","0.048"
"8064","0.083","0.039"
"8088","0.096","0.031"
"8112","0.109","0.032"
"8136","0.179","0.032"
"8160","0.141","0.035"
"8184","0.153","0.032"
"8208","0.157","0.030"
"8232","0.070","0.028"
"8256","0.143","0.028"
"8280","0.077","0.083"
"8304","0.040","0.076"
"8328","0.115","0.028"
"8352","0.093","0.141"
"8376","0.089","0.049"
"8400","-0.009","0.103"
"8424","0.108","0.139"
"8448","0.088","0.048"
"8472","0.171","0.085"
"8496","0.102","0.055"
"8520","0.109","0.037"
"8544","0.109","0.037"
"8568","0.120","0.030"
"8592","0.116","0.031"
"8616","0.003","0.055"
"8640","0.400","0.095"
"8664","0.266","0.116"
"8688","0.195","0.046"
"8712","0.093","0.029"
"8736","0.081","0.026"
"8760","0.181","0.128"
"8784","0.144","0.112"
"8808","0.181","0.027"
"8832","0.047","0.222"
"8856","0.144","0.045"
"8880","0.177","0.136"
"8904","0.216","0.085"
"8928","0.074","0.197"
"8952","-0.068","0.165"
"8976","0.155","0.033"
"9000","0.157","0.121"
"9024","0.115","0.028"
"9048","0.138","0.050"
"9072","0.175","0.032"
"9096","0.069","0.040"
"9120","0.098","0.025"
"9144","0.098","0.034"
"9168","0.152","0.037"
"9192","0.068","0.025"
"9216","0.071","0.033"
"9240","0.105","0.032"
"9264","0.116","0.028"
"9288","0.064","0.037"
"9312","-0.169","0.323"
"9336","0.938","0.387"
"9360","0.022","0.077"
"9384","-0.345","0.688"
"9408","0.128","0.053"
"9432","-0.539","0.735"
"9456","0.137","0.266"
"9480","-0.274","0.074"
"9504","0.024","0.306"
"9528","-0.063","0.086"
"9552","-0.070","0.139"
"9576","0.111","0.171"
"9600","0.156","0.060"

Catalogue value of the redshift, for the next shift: 0.775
